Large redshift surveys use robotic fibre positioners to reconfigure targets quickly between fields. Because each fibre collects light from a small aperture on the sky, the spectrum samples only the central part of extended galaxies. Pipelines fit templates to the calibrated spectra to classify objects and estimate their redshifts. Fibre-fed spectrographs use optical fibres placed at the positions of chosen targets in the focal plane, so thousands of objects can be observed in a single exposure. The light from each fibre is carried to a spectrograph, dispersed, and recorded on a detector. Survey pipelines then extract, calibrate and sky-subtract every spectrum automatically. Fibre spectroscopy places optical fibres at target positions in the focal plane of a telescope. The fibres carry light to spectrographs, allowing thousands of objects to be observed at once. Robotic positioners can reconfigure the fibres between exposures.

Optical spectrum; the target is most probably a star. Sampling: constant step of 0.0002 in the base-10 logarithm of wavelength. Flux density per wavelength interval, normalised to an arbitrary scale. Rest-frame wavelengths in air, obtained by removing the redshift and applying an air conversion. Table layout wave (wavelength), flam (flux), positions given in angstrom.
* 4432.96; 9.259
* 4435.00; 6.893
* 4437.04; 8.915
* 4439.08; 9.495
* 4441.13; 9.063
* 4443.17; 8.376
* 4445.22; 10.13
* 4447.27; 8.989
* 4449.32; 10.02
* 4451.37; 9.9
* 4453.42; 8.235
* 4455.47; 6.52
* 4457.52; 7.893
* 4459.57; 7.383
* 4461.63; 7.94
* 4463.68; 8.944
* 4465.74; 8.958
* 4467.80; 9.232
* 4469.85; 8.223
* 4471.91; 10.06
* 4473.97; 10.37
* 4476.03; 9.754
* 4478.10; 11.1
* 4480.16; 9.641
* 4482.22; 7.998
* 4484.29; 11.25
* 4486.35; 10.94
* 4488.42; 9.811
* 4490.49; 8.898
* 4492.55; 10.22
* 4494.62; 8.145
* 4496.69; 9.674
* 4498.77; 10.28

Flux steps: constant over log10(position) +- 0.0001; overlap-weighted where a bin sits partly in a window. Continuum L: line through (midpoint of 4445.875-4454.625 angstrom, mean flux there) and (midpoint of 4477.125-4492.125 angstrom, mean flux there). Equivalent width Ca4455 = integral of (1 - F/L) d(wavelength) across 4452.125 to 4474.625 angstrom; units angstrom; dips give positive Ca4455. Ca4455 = 2.4 angstrom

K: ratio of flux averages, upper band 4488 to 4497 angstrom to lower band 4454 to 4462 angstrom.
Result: 1.25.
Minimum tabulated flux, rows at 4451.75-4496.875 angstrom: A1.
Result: 6.52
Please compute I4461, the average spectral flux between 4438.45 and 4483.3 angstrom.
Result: 9.01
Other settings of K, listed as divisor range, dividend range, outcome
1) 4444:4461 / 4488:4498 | 1.09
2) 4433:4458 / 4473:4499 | 1.12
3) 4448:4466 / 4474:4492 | 1.18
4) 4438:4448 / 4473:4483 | 1.06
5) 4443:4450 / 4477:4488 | 1.07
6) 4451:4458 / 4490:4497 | 1.15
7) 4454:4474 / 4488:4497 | 1.10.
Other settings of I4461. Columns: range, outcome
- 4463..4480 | 9.59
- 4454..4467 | 7.97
